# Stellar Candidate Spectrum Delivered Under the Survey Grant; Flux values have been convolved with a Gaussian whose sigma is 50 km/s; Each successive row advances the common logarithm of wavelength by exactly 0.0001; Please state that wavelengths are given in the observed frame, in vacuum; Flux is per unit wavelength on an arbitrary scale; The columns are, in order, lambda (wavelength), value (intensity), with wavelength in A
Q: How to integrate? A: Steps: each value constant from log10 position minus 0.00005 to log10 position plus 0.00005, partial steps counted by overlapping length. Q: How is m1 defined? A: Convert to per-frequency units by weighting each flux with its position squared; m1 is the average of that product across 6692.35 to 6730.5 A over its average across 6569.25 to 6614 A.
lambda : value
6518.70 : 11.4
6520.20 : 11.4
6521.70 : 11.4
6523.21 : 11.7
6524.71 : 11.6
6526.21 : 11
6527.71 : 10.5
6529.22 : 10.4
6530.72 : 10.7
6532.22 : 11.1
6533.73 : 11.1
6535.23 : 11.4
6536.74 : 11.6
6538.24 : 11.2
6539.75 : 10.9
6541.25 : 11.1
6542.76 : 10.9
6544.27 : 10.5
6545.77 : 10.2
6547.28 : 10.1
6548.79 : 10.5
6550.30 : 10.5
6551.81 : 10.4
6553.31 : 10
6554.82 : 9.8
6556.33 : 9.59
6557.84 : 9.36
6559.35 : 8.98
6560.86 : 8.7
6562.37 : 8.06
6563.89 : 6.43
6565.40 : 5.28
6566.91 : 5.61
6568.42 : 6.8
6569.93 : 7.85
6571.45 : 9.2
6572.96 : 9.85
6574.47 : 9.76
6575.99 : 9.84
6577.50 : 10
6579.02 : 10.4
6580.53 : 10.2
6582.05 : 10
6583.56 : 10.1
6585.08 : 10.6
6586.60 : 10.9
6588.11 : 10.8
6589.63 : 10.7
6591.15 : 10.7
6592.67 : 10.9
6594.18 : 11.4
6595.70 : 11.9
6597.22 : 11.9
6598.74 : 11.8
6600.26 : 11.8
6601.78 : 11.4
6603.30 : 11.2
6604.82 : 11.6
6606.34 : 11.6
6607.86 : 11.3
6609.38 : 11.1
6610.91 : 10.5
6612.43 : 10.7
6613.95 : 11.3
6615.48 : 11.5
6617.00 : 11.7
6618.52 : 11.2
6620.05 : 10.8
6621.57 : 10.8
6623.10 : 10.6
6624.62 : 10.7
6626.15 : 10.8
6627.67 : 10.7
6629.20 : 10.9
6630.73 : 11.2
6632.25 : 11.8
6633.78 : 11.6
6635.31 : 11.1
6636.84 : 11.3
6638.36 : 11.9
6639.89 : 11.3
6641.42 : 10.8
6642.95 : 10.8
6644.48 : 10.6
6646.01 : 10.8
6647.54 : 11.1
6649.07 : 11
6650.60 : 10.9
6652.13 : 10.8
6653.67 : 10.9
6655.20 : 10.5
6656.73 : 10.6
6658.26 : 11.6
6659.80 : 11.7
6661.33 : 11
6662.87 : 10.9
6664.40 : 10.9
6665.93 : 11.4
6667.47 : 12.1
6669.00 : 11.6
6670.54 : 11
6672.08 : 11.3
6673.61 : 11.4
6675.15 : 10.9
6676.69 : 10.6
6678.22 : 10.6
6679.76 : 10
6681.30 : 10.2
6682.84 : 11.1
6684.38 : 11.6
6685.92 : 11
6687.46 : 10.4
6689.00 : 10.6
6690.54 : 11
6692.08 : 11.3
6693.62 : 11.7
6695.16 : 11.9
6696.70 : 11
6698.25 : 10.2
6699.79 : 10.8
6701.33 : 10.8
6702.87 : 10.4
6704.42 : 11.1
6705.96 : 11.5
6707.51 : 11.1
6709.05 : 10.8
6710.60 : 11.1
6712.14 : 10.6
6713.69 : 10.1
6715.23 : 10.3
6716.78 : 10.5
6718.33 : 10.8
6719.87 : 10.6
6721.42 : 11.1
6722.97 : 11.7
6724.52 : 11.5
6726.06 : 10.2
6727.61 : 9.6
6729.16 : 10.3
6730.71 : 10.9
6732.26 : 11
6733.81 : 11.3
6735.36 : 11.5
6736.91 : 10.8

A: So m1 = 1.05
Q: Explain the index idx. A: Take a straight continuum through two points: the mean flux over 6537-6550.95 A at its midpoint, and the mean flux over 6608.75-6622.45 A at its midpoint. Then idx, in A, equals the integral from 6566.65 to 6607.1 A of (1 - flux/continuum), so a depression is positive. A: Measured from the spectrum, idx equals 2.0 A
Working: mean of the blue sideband 10.7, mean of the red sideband 11.1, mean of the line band 10.4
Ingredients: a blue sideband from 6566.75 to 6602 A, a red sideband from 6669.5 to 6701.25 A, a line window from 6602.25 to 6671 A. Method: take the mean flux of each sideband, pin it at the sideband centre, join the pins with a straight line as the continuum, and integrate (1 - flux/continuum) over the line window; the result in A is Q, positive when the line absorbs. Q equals -3.4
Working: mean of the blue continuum 10.2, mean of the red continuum 10.9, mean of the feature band 11.1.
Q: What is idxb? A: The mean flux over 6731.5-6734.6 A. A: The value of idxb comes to 11.2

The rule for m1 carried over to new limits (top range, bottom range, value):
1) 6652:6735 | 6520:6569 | 1.15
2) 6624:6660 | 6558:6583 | 1.31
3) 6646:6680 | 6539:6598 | 1.16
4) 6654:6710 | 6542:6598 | 1.17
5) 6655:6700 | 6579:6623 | 1.02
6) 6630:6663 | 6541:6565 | 1.19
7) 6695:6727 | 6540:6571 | 1.25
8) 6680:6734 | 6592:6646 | 0.99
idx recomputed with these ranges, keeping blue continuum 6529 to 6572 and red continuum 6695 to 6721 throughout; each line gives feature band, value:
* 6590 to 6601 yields -1.7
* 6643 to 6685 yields -2.2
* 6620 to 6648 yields -2.2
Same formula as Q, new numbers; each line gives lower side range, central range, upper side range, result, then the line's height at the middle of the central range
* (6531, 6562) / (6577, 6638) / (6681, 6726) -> -2.7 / 10.6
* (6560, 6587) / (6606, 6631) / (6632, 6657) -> -1.9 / 10.2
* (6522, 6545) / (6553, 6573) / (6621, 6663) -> 5.2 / 11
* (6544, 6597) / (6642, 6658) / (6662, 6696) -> -0.2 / 10.7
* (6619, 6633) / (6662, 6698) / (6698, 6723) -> -0.7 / 10.8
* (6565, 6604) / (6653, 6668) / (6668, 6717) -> -0.7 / 10.7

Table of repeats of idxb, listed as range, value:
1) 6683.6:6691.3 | 10.9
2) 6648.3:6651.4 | 11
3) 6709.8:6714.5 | 10.6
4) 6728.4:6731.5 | 10.6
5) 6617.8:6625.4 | 10.8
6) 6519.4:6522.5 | 11.4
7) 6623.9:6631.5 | 10.9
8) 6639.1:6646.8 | 10.9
